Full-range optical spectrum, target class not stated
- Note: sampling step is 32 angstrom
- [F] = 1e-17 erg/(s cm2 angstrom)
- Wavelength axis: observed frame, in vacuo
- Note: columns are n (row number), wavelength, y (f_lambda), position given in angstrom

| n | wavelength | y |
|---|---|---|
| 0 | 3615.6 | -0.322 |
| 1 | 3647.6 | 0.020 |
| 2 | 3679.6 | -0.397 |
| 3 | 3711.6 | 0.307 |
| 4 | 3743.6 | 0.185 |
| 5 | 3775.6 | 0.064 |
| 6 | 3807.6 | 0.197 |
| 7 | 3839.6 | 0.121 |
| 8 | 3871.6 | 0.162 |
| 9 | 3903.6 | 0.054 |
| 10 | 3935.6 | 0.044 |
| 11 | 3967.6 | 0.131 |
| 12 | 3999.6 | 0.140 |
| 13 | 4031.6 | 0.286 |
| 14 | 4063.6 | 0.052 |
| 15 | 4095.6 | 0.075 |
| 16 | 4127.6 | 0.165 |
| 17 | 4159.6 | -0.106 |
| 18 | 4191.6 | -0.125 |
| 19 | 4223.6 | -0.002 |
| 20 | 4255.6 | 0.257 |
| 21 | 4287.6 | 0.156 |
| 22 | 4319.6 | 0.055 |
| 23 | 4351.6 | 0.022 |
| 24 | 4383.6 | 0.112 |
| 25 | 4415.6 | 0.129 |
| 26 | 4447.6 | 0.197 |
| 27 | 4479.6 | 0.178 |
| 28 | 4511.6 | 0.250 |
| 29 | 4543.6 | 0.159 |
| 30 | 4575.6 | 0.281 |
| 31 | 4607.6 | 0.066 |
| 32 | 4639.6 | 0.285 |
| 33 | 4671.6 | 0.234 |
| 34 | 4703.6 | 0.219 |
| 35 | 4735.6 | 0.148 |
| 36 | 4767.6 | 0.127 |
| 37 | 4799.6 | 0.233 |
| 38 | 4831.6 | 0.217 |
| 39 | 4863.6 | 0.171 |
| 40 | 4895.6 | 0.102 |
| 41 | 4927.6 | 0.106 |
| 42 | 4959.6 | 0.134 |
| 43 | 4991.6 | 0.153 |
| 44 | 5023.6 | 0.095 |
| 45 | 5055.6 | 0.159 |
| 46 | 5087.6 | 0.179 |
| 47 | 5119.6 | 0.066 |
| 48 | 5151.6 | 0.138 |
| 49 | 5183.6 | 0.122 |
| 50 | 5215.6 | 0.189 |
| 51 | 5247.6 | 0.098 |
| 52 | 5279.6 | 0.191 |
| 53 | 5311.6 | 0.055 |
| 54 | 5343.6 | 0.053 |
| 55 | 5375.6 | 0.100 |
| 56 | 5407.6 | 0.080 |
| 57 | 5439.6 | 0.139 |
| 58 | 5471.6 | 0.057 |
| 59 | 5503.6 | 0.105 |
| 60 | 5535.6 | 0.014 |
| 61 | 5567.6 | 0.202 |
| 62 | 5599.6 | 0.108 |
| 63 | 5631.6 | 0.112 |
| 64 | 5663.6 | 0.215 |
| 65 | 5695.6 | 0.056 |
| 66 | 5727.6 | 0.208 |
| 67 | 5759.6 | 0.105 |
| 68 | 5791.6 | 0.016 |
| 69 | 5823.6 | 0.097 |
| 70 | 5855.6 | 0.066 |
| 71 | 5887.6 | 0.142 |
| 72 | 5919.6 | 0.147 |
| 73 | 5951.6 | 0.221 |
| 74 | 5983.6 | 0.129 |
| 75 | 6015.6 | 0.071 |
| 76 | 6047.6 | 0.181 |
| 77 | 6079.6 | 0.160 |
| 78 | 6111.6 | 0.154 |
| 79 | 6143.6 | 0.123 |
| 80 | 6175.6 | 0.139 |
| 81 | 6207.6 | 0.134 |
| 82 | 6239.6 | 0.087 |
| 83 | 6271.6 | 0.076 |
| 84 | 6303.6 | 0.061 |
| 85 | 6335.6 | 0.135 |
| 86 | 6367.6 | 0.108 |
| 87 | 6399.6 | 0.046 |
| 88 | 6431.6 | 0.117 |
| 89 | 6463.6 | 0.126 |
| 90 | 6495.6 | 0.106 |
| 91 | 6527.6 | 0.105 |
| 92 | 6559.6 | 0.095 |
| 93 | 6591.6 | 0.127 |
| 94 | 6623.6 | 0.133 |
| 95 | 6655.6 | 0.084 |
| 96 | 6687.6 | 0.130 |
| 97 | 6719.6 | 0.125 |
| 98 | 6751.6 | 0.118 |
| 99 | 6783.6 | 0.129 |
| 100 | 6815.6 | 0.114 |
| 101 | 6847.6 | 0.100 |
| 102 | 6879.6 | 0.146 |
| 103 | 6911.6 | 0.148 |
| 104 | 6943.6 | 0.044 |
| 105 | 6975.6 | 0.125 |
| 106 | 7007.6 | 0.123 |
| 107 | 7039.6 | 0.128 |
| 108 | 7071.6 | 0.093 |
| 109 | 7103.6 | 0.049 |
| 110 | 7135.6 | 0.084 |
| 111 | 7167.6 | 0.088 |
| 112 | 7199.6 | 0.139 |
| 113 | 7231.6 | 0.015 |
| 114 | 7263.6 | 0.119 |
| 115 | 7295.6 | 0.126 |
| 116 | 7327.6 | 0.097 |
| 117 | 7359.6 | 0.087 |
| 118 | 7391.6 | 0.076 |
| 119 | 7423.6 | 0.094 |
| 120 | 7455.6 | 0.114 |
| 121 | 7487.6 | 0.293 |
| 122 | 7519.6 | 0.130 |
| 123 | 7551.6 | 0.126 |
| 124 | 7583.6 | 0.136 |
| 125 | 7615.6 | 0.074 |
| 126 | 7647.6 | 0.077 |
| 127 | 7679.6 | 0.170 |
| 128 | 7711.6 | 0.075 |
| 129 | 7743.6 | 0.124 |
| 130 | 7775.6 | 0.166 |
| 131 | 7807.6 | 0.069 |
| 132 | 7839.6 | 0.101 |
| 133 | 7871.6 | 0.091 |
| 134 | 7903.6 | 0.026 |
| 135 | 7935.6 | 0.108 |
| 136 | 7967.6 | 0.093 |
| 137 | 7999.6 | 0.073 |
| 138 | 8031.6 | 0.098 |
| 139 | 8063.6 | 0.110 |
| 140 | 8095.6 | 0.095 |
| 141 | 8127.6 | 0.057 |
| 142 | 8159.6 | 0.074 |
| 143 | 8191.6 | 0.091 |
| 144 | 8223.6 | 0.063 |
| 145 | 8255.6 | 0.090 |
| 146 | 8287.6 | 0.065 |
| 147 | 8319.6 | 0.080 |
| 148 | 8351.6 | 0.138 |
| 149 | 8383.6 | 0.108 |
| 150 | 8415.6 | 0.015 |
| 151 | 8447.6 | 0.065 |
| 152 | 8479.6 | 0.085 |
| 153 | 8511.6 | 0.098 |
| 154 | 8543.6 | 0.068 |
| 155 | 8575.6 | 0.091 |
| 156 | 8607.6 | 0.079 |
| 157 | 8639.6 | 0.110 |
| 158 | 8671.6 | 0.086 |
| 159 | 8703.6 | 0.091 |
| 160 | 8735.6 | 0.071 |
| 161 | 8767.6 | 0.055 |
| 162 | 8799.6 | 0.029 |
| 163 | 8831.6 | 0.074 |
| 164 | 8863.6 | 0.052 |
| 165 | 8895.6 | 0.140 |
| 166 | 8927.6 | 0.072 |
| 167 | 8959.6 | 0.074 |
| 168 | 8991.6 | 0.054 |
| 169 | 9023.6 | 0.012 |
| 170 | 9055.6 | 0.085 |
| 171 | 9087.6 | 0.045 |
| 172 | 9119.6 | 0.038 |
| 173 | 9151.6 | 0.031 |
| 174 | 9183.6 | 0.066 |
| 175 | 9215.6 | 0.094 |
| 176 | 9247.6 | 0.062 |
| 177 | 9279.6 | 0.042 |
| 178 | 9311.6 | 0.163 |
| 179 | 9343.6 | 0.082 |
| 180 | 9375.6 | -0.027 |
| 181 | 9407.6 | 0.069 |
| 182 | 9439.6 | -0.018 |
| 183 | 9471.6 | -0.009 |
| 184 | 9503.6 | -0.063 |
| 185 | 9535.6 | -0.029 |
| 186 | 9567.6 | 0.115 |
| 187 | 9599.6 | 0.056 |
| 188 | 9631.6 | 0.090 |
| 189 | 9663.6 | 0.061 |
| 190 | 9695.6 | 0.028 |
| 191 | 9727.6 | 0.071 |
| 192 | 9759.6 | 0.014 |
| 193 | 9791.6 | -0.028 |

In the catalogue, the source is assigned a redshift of 0.14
